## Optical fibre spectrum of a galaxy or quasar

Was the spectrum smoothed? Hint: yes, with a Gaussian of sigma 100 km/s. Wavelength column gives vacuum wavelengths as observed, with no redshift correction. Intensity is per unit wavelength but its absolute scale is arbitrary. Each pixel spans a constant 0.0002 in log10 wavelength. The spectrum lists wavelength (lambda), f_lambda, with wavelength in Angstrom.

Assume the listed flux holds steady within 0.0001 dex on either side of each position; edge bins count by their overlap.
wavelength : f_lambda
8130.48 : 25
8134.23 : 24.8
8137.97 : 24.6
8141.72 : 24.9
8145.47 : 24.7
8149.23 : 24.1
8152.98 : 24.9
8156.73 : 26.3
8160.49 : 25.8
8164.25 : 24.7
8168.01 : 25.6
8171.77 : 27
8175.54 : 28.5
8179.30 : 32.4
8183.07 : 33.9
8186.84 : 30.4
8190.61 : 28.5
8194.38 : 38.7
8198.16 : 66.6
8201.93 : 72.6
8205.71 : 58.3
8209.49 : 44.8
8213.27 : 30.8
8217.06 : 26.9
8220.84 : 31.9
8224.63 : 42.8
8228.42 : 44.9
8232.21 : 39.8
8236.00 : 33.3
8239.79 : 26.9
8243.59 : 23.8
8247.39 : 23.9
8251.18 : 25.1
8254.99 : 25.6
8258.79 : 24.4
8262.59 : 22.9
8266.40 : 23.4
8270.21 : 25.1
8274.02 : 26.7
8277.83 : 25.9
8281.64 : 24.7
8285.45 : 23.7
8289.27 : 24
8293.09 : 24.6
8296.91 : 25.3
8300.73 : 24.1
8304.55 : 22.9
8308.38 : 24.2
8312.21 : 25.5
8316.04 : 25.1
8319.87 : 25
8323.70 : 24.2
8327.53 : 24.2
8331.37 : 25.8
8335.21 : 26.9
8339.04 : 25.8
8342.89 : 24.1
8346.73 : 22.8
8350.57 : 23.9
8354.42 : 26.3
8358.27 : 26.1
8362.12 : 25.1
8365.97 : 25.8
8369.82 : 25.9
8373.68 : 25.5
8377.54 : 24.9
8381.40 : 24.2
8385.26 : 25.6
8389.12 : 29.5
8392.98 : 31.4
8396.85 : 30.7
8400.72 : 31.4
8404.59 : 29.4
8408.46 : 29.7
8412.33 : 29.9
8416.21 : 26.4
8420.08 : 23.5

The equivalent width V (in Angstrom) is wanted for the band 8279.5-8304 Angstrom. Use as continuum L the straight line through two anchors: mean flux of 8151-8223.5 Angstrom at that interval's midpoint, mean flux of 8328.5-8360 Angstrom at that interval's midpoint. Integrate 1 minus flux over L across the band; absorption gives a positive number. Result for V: 3.7 Angstrom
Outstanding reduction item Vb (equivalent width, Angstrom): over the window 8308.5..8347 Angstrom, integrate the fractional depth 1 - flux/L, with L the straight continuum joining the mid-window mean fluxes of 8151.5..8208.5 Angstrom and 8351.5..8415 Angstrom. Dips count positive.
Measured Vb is 6.4 Angstrom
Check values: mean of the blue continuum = 36.5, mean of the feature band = 25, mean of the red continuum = 27.5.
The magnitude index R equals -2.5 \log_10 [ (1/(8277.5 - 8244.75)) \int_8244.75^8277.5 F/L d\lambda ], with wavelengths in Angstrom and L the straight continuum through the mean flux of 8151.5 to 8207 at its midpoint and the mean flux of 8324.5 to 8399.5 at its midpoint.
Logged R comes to 0.27 mag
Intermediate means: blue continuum 36.2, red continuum 26.1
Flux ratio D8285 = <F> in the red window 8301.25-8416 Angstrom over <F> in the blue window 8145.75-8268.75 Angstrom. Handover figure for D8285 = 0.80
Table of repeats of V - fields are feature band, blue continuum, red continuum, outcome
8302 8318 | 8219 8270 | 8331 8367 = 1.5 Angstrom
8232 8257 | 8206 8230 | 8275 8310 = 4.5 Angstrom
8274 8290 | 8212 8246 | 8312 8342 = 2.3 Angstrom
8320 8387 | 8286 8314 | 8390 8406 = 6.3 Angstrom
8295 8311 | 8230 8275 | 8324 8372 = 1.1 Angstrom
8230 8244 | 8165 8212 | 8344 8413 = 1.8 Angstrom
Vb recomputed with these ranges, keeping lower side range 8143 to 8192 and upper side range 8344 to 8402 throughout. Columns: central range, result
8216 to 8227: -3.1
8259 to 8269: 1.3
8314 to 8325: 0.8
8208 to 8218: -2.7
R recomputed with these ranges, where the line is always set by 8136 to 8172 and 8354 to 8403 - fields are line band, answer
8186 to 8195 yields -0.24 mag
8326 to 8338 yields 0.04 mag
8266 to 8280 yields 0.03 mag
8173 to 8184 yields -0.22 mag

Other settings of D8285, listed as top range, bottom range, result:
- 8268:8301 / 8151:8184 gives 0.91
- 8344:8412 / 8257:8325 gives 1.10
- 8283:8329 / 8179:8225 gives 0.59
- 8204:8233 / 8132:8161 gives 1.60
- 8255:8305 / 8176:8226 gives 0.60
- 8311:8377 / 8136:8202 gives 0.80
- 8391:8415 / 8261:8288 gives 1.23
